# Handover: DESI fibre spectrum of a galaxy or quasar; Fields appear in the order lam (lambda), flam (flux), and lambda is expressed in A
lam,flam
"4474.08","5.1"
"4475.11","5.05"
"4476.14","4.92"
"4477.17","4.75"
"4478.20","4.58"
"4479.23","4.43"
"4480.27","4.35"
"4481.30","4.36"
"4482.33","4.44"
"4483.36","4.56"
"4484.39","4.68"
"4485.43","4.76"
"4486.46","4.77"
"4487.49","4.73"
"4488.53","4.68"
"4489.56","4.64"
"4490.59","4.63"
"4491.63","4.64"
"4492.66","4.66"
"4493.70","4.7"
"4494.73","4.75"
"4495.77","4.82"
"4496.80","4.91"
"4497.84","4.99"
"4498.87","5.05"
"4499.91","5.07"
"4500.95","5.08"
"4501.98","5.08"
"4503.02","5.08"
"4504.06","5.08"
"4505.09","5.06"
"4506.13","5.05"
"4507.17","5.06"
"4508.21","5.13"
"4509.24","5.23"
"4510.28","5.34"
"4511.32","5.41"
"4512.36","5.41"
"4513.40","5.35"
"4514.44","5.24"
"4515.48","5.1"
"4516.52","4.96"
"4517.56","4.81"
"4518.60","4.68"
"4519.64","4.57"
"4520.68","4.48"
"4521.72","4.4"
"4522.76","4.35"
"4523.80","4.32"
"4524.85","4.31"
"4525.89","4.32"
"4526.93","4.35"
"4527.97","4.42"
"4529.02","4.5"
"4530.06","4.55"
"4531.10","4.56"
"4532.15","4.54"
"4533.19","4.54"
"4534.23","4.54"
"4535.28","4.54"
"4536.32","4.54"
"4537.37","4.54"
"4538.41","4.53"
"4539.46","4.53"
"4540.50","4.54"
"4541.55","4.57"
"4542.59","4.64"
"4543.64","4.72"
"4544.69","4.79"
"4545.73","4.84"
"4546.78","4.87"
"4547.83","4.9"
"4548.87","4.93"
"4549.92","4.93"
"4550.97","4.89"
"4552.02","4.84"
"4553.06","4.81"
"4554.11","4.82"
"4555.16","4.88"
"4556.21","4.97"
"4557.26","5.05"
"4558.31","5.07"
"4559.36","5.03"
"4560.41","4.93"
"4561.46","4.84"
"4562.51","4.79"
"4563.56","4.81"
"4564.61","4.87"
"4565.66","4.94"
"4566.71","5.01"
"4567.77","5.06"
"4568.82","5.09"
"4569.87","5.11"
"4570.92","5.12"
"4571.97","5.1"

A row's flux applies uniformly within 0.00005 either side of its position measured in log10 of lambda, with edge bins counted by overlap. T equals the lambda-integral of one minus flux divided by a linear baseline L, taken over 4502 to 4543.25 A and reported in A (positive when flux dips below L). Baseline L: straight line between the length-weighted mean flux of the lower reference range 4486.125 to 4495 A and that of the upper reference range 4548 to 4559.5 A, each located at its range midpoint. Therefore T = 0.5 A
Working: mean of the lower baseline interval 4.69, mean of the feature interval 4.75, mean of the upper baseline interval 4.93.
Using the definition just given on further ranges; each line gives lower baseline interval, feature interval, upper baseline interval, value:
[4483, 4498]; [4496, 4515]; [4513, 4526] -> -1.8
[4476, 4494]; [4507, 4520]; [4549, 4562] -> -1.0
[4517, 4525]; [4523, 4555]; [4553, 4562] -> 0.6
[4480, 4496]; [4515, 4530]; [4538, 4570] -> 0.7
